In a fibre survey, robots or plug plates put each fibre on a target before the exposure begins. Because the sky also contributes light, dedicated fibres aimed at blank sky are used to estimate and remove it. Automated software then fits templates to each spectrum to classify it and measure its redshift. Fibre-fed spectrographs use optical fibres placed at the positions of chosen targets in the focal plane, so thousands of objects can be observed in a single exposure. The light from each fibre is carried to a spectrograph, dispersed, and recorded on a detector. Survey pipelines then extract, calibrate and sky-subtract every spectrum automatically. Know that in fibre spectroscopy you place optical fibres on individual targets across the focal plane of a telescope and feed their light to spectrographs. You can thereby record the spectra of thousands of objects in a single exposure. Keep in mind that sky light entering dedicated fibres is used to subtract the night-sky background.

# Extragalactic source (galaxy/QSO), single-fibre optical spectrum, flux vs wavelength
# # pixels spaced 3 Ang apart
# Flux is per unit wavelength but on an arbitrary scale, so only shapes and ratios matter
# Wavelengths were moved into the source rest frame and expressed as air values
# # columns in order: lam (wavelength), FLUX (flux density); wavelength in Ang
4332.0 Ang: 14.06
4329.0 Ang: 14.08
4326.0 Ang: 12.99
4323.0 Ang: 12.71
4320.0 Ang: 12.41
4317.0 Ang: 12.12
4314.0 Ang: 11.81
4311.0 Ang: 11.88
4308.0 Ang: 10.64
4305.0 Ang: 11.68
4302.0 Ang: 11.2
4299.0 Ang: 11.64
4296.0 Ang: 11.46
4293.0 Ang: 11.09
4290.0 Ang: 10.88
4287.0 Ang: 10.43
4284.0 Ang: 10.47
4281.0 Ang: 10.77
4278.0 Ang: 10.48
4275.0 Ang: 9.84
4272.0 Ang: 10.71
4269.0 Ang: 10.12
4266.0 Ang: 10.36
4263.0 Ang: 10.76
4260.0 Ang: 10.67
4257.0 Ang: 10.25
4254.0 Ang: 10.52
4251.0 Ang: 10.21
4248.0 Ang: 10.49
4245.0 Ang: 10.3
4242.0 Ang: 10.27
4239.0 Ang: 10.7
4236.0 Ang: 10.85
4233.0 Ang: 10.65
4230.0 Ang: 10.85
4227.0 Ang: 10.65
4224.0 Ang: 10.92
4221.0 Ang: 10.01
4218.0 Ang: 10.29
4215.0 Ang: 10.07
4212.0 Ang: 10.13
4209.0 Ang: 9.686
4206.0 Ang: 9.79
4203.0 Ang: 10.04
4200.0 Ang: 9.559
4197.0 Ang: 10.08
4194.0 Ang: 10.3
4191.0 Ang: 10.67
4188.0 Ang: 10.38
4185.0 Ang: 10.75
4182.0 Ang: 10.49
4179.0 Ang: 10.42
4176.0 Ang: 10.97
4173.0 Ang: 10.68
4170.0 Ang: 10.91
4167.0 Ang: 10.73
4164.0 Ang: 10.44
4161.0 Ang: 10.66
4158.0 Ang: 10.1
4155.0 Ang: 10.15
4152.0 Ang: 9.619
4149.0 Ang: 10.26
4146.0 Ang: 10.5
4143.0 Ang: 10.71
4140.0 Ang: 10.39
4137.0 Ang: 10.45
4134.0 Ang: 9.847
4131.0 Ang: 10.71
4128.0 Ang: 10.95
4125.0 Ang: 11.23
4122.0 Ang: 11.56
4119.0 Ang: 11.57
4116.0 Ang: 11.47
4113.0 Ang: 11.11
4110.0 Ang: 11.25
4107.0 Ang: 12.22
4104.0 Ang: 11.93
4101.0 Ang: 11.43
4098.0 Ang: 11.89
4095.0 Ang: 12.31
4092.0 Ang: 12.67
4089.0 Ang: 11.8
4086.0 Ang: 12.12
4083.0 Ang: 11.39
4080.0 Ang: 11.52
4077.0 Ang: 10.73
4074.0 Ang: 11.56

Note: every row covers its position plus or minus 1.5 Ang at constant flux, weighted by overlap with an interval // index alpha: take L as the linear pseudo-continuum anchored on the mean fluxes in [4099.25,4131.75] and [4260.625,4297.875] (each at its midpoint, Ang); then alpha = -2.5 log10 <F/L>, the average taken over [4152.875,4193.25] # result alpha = 0.06 mag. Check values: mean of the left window 11.4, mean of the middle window 10.5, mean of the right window 10.6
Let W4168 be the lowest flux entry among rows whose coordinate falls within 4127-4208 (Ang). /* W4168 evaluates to 9.559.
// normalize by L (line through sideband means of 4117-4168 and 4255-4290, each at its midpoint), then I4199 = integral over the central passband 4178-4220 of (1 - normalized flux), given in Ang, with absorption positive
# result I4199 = 1.4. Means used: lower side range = 10.6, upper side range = 10.5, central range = 10.2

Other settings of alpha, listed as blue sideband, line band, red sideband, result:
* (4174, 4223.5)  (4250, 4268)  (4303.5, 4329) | 0.08 mag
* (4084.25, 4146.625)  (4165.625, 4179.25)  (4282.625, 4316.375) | 0.05 mag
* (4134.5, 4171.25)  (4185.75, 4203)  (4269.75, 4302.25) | 0.03 mag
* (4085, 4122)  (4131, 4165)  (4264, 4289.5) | 0.11 mag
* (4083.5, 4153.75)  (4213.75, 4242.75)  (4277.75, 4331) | 0.09 mag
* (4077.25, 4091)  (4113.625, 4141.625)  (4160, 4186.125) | 0.03 mag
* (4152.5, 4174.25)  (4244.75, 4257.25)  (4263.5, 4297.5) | 0.02 mag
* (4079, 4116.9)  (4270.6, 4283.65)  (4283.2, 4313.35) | 0.08 mag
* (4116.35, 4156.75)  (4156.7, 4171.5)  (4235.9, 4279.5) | 0.00 mag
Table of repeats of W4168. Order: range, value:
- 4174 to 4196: 10.3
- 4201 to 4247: 9.686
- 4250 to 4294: 9.84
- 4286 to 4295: 10.43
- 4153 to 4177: 10.1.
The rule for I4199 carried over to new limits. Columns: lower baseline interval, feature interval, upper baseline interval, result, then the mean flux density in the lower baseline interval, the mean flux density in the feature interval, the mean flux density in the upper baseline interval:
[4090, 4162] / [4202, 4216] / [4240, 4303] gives 1.1 Ang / 11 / 9.94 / 10.6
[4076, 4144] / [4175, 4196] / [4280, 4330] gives 1.7 Ang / 11.4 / 10.5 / 11.6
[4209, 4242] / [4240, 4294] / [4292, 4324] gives 2.9 Ang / 10.5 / 10.5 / 11.7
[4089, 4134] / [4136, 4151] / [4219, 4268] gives 1.1 Ang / 11.5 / 10.4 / 10.5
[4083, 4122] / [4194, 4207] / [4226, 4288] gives 1.2 Ang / 11.8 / 9.92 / 10.5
